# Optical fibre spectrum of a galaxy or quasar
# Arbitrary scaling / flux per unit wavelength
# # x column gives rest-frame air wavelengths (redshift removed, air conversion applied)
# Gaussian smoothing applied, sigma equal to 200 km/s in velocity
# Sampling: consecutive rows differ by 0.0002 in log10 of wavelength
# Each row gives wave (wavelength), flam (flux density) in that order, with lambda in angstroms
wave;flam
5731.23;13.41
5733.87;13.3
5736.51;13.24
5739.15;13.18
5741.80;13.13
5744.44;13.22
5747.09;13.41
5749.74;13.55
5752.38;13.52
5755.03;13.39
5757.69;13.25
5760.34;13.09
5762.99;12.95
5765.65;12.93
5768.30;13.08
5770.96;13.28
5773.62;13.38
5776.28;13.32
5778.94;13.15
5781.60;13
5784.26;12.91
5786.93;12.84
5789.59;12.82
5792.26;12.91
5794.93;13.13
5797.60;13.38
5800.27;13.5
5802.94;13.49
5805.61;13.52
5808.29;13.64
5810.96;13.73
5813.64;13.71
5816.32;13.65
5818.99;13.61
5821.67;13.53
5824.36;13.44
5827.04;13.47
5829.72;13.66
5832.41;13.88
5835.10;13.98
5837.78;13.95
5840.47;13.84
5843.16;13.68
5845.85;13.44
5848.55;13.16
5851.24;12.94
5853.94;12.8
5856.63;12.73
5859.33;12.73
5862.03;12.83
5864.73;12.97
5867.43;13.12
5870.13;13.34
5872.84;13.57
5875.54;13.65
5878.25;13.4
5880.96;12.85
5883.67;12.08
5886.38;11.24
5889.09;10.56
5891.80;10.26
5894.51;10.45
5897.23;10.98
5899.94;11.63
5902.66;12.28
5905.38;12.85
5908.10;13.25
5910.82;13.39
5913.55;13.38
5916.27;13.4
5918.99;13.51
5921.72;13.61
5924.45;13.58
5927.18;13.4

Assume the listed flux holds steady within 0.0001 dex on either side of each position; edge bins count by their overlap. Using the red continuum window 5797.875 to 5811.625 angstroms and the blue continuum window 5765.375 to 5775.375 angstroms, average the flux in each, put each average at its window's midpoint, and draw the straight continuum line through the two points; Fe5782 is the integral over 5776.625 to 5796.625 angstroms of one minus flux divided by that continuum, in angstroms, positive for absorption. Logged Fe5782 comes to 0.57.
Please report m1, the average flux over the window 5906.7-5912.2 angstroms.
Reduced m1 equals 13.3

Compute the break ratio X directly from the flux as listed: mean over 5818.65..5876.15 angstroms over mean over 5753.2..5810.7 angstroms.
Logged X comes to 1.01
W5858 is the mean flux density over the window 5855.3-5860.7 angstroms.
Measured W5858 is 12.7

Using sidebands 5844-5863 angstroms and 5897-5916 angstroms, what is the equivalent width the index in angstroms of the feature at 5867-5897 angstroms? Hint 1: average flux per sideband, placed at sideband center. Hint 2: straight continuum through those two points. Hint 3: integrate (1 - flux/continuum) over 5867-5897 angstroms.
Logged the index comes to 1.6 angstroms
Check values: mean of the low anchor 13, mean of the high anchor 12.7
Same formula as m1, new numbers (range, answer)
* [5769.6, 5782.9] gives 13.2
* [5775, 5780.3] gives 13.2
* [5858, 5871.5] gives 13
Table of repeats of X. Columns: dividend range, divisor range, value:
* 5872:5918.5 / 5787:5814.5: 0.92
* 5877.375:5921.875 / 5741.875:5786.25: 0.93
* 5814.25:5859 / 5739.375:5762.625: 1.01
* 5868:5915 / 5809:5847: 0.90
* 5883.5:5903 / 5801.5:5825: 0.81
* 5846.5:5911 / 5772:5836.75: 0.93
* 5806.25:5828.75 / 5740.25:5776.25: 1.03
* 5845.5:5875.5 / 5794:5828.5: 0.97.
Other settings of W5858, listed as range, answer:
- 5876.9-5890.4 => 12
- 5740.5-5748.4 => 13.3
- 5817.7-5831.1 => 13.5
